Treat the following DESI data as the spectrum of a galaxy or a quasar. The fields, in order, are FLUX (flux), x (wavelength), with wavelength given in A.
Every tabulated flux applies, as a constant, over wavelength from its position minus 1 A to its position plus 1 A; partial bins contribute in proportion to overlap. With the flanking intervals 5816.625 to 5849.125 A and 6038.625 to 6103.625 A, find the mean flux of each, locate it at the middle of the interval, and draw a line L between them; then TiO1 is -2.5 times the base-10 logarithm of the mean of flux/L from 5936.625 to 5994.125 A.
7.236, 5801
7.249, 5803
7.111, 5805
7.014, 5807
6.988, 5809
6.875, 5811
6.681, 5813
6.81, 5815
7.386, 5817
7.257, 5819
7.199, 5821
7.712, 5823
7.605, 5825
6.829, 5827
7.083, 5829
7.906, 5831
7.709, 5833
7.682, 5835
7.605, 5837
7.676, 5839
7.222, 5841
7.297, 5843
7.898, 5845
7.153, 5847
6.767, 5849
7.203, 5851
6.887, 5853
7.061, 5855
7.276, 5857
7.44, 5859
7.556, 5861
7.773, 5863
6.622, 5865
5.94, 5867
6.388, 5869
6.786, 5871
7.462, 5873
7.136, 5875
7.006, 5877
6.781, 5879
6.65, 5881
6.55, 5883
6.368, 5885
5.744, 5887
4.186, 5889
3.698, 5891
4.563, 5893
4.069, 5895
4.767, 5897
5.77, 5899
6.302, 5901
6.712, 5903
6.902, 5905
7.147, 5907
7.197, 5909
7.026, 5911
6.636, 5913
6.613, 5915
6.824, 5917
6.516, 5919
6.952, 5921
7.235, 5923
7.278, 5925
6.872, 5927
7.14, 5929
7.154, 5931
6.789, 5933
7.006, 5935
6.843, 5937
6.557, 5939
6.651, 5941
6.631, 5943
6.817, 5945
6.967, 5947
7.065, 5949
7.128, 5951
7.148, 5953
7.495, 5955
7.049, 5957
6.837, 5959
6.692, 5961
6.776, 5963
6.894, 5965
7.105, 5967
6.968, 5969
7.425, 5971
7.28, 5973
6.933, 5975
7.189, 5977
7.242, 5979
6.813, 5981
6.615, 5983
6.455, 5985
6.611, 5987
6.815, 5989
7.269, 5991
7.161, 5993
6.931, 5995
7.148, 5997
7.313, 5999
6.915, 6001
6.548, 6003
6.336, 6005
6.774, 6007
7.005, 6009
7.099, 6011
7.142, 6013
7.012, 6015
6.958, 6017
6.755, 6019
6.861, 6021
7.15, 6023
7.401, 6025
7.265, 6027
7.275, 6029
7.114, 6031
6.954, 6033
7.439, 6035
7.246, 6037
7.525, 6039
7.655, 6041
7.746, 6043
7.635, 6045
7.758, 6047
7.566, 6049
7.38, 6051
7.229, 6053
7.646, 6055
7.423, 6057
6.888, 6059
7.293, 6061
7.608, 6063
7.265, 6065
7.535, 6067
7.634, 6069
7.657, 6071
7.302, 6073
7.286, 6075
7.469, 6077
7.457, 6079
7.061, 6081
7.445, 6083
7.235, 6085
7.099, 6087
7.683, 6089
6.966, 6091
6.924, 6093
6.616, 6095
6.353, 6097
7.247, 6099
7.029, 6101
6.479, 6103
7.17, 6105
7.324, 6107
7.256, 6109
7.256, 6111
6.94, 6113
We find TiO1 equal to 0.06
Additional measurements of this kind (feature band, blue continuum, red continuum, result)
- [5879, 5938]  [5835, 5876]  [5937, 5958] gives 0.11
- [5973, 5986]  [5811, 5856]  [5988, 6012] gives 0.01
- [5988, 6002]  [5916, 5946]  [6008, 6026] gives -0.01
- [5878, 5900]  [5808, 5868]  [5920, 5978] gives 0.31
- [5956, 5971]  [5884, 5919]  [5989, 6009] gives -0.06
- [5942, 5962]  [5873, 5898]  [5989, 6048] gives -0.09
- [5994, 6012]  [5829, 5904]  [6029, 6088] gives 0.04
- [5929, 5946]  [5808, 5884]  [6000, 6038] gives 0.04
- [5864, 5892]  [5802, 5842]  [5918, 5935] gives 0.15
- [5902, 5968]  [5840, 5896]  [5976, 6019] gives -0.03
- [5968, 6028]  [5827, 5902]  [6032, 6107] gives 0.01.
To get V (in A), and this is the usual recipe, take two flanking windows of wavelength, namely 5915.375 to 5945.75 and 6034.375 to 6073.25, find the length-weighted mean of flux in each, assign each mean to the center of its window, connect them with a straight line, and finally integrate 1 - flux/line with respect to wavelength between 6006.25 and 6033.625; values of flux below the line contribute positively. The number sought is 0.9 A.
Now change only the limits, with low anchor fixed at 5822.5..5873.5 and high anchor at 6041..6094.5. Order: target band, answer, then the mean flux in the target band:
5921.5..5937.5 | 0.6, 7.04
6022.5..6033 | 0.2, 7.22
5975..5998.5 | 1.3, 6.94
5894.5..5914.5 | 2.7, 6.32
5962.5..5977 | 0.5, 7.07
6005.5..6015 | 0.5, 6.97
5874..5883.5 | 0.6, 6.84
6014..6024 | 0.6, 6.95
